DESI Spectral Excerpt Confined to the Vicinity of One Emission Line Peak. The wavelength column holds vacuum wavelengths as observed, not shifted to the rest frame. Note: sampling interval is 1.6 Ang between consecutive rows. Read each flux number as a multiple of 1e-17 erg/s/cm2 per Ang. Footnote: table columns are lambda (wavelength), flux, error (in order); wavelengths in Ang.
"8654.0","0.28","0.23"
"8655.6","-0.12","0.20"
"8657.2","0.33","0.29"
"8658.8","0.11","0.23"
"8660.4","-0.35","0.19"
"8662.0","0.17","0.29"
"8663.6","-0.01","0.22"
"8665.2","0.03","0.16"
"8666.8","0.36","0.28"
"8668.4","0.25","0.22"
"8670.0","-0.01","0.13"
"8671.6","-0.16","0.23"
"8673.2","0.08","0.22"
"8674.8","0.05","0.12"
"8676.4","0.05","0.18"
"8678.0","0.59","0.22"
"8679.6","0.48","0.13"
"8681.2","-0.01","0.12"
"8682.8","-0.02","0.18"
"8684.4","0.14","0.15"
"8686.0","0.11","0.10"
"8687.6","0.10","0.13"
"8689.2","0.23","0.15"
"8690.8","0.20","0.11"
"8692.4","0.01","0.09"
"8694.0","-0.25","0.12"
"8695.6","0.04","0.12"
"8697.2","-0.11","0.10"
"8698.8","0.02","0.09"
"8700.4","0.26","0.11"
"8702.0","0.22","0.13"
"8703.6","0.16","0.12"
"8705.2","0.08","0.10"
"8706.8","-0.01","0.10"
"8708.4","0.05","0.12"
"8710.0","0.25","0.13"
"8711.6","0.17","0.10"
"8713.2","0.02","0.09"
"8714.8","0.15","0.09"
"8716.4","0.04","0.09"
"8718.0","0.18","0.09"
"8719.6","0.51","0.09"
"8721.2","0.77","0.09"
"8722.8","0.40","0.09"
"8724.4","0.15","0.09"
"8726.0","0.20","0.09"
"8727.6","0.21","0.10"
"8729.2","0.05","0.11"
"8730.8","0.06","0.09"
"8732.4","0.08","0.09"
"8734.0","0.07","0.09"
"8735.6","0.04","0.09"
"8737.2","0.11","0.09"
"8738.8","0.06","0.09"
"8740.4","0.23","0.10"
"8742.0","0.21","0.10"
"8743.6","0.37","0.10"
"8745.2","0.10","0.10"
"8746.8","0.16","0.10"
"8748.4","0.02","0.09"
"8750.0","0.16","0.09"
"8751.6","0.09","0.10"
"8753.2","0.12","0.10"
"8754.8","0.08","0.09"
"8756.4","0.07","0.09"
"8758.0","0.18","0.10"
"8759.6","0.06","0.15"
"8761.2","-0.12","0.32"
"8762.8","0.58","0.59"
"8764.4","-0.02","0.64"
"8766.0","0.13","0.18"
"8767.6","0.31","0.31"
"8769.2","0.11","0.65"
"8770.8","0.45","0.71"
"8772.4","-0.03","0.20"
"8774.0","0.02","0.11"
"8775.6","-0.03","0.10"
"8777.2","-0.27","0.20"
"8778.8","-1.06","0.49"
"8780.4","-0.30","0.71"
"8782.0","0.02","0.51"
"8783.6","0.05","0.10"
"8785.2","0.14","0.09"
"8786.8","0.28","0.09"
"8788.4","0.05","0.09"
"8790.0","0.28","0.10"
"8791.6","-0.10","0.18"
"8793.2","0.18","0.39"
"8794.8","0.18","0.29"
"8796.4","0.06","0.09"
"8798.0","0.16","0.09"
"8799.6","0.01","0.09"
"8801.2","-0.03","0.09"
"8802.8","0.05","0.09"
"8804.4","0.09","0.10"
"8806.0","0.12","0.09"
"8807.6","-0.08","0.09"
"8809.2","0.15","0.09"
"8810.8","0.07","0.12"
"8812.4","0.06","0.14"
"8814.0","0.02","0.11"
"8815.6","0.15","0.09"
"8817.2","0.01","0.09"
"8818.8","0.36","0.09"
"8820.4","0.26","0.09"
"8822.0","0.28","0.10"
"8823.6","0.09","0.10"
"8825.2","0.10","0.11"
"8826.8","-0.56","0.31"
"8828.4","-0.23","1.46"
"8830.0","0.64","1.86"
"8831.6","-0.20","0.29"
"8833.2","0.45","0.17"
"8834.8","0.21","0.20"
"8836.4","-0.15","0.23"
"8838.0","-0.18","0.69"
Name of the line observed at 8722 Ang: H-gamma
